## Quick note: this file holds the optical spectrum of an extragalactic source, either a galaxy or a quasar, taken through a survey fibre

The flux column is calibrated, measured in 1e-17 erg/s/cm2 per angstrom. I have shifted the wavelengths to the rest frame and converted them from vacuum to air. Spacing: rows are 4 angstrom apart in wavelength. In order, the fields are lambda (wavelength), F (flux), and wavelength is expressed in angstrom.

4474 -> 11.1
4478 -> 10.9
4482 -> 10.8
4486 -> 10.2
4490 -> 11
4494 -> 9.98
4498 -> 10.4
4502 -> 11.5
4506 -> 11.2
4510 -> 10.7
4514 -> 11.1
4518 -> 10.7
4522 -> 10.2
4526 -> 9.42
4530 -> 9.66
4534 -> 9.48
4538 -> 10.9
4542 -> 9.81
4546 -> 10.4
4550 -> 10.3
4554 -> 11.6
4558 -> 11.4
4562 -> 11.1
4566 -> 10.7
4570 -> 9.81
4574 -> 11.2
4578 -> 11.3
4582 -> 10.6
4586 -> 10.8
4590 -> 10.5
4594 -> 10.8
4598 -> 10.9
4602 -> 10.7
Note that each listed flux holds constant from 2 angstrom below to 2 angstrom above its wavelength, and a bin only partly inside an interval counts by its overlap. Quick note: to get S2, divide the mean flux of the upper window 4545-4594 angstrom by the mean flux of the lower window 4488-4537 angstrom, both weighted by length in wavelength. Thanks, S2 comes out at 1.0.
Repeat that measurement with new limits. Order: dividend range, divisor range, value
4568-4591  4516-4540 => 1.06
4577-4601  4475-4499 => 1.02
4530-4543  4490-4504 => 0.94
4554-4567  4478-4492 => 1.04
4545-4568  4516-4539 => 1.09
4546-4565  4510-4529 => 1.06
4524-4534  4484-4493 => 0.90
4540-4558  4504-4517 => 0.97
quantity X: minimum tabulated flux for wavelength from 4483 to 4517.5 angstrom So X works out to 9.98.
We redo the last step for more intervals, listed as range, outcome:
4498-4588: 9.42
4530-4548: 9.48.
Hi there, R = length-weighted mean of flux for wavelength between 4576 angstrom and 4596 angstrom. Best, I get 10.8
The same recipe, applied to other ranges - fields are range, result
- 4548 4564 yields 11.1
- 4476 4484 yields 10.9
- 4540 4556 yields 10.5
